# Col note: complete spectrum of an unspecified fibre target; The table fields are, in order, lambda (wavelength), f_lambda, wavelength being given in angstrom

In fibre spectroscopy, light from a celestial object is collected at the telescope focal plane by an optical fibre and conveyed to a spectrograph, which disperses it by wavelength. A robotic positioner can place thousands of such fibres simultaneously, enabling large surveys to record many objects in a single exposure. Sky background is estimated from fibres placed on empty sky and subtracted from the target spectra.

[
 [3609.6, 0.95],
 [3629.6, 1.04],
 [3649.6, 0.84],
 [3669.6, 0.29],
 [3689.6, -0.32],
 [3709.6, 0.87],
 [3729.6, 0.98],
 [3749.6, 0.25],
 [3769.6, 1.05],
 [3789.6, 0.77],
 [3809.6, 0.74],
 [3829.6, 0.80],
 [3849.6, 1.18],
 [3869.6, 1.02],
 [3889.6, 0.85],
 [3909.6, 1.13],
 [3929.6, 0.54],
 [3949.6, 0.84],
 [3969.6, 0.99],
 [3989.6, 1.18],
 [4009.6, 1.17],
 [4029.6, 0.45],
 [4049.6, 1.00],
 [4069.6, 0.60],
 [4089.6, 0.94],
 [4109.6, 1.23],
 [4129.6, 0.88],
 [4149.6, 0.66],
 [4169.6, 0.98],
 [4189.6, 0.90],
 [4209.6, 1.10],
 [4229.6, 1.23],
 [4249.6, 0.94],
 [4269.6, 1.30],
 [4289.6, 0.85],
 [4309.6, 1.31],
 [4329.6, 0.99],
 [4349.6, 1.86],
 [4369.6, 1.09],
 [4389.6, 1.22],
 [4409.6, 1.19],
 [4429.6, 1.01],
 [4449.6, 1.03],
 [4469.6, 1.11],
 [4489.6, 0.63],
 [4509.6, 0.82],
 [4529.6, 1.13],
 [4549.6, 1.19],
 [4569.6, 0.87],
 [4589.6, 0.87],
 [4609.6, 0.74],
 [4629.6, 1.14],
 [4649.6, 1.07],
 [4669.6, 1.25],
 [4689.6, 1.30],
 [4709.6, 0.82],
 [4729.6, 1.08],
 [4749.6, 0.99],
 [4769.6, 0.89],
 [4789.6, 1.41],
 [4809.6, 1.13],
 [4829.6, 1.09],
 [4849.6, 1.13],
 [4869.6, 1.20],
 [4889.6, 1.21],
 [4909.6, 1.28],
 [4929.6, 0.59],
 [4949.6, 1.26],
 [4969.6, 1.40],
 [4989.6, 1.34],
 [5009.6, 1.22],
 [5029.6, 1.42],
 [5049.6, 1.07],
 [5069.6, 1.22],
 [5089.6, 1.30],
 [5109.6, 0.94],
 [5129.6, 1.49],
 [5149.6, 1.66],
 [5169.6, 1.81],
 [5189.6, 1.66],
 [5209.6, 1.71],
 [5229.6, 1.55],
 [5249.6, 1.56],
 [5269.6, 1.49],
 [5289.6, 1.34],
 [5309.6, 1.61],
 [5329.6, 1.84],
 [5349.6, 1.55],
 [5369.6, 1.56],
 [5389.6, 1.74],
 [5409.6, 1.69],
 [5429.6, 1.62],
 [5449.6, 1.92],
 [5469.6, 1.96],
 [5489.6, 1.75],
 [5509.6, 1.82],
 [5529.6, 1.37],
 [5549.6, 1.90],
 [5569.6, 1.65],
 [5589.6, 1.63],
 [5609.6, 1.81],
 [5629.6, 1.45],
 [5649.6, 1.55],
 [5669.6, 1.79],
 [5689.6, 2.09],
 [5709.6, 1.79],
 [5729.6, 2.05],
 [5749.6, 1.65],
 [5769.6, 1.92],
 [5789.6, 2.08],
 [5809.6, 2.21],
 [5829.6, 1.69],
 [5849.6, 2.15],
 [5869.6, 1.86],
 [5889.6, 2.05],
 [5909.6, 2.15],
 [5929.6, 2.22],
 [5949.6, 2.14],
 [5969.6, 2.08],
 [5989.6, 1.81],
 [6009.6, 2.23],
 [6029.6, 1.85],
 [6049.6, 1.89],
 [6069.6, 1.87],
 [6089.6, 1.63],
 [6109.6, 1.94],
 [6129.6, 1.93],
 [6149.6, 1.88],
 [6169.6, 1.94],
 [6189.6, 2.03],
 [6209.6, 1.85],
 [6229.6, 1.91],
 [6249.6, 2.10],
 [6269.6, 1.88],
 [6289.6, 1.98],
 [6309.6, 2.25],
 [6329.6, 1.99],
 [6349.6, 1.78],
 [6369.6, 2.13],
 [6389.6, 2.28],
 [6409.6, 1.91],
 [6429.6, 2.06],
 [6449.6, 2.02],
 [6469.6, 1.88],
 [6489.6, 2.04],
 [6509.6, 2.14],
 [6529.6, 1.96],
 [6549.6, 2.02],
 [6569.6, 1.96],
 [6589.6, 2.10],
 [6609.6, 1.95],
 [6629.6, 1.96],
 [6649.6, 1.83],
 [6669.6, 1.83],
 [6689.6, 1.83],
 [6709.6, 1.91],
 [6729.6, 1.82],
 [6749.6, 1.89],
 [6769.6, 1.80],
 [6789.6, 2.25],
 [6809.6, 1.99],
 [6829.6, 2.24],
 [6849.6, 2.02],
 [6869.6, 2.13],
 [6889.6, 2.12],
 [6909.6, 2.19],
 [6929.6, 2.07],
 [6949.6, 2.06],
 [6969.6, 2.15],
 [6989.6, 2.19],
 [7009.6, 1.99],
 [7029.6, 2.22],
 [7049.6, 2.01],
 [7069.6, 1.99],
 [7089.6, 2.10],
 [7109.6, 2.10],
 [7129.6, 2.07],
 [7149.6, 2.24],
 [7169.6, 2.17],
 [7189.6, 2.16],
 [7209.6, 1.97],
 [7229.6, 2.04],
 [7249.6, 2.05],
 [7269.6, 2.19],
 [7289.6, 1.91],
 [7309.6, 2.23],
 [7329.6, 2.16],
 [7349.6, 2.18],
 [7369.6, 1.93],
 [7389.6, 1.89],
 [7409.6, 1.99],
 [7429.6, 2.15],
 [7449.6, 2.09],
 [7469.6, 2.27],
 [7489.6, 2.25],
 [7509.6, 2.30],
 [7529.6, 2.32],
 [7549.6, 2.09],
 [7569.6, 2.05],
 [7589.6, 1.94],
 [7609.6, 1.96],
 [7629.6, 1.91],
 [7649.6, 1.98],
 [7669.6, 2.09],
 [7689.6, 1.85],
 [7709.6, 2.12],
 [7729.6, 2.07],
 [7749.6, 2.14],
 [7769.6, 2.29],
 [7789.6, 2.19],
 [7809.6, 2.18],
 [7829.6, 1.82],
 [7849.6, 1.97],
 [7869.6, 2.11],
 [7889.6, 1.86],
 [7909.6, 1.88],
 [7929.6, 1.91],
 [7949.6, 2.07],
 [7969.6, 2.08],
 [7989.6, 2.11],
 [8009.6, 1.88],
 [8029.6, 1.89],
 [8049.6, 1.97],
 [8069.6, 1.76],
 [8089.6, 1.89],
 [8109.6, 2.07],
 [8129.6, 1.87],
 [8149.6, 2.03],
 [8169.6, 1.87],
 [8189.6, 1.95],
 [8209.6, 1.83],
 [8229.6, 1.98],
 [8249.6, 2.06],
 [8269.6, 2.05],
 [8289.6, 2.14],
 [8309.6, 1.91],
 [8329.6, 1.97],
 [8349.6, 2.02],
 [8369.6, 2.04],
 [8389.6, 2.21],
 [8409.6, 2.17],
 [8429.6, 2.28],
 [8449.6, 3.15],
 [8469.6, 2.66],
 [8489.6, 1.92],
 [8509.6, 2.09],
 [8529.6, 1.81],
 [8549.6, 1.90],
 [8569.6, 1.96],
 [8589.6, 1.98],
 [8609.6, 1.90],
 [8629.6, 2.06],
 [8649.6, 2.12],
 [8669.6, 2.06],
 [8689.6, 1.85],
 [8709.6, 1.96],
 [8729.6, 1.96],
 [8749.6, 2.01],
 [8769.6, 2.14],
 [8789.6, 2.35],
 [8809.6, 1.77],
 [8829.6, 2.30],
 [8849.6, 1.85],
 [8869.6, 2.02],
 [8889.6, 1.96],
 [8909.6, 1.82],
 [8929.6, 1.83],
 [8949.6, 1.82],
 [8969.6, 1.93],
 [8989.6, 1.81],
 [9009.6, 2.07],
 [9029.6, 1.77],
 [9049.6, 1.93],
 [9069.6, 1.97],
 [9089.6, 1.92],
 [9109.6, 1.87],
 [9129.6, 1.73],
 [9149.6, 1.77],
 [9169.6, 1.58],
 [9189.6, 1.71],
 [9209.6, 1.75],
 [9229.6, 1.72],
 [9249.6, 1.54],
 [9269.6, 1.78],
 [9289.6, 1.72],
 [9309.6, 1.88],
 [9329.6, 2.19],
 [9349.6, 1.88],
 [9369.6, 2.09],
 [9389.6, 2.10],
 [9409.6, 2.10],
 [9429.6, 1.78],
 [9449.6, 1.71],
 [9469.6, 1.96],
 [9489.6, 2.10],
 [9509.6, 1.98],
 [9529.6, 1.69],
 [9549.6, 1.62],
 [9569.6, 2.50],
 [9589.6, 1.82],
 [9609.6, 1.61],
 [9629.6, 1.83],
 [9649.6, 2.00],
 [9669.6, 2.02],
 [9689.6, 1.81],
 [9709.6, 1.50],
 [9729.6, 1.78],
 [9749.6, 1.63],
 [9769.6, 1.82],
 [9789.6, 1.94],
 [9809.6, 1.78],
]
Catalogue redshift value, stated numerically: 0.29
